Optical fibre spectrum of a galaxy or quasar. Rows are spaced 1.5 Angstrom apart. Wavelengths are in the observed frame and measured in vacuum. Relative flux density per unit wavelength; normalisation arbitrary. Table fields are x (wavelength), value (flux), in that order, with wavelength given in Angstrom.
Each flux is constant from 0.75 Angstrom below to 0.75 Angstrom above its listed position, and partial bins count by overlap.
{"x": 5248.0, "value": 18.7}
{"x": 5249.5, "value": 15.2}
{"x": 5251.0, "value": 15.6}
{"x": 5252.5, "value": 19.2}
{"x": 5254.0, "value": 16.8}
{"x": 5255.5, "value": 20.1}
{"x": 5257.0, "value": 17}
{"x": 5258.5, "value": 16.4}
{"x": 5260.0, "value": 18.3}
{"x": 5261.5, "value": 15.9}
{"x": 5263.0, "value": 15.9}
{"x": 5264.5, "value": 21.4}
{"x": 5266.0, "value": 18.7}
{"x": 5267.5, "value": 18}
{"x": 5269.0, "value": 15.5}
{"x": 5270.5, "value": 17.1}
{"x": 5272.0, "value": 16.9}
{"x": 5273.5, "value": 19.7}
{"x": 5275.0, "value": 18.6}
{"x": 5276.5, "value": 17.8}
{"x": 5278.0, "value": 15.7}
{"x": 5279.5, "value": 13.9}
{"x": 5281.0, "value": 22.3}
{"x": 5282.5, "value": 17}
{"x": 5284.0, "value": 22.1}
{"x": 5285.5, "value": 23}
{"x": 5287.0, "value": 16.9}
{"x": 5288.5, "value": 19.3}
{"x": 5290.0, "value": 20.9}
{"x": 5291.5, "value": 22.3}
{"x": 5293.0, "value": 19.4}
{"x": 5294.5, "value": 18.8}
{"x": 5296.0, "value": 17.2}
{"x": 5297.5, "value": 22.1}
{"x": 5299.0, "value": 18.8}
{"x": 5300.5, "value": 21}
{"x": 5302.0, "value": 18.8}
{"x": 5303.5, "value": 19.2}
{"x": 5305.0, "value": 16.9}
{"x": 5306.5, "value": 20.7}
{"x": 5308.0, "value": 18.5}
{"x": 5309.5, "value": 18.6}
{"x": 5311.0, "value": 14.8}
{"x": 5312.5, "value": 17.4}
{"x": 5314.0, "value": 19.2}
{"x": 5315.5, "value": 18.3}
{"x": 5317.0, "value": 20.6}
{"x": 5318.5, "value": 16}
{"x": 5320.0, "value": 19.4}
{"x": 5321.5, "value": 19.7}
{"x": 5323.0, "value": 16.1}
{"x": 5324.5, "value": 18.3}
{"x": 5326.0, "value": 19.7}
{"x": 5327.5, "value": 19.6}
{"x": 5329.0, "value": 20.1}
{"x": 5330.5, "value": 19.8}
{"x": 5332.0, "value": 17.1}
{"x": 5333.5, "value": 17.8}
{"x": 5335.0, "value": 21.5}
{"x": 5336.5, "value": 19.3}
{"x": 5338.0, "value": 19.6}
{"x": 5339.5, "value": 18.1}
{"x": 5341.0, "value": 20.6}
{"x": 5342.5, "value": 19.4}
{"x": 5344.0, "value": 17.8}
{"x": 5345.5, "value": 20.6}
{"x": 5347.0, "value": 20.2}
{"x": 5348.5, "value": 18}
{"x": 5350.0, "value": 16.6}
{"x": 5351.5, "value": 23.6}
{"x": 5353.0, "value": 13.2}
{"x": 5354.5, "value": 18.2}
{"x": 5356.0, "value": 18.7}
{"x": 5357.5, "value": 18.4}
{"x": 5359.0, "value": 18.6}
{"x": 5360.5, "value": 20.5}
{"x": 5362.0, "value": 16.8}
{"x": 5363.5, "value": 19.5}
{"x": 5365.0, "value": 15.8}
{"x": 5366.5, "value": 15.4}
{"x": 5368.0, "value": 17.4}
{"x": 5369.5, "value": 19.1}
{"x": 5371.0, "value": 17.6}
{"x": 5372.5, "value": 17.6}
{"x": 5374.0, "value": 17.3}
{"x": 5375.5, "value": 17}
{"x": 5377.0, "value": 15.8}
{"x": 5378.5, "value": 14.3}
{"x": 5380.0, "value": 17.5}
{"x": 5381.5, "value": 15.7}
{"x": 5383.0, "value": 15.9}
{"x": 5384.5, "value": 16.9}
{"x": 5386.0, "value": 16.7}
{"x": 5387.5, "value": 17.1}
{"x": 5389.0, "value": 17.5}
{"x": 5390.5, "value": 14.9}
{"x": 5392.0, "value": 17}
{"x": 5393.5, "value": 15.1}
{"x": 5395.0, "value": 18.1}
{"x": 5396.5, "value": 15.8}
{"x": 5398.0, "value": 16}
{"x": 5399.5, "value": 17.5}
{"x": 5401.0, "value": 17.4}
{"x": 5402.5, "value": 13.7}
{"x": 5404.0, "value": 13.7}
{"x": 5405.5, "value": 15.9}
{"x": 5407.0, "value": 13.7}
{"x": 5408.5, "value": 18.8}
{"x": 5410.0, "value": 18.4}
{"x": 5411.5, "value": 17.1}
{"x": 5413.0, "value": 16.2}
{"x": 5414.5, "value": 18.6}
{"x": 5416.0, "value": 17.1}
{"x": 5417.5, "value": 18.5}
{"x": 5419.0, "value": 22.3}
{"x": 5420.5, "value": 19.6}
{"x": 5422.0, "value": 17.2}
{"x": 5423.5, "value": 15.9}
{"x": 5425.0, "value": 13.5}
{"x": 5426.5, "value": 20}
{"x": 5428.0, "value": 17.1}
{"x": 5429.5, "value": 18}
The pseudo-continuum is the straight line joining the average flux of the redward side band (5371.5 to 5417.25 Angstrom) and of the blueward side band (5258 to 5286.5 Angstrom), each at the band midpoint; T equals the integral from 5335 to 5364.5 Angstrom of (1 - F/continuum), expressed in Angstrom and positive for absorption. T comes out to -3.1 Angstrom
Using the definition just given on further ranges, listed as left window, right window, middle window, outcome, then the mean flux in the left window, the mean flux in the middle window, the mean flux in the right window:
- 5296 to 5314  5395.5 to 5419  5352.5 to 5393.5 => 0.9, 18.8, 17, 16.8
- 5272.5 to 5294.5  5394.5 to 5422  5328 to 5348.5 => -1.2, 19.2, 19.3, 17.1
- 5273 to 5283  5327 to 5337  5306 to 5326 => 0.6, 17.8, 18.3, 19.3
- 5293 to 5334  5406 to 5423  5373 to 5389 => 1.5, 18.7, 16.5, 17.9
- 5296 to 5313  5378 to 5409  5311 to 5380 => -2.9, 18.8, 18.3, 16.1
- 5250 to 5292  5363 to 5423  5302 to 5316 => -0.3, 18.3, 18.2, 16.9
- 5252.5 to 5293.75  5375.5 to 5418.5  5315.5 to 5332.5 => -1.1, 18.4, 18.8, 16.5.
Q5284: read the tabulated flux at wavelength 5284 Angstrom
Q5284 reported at 22.1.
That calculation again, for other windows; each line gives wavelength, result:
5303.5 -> 19.2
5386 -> 16.7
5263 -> 15.9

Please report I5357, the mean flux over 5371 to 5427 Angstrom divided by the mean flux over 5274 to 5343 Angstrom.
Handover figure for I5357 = 0.89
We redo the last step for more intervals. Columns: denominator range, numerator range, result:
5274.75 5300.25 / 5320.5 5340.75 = 0.99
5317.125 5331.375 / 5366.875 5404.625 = 0.88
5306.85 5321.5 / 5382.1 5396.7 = 0.91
